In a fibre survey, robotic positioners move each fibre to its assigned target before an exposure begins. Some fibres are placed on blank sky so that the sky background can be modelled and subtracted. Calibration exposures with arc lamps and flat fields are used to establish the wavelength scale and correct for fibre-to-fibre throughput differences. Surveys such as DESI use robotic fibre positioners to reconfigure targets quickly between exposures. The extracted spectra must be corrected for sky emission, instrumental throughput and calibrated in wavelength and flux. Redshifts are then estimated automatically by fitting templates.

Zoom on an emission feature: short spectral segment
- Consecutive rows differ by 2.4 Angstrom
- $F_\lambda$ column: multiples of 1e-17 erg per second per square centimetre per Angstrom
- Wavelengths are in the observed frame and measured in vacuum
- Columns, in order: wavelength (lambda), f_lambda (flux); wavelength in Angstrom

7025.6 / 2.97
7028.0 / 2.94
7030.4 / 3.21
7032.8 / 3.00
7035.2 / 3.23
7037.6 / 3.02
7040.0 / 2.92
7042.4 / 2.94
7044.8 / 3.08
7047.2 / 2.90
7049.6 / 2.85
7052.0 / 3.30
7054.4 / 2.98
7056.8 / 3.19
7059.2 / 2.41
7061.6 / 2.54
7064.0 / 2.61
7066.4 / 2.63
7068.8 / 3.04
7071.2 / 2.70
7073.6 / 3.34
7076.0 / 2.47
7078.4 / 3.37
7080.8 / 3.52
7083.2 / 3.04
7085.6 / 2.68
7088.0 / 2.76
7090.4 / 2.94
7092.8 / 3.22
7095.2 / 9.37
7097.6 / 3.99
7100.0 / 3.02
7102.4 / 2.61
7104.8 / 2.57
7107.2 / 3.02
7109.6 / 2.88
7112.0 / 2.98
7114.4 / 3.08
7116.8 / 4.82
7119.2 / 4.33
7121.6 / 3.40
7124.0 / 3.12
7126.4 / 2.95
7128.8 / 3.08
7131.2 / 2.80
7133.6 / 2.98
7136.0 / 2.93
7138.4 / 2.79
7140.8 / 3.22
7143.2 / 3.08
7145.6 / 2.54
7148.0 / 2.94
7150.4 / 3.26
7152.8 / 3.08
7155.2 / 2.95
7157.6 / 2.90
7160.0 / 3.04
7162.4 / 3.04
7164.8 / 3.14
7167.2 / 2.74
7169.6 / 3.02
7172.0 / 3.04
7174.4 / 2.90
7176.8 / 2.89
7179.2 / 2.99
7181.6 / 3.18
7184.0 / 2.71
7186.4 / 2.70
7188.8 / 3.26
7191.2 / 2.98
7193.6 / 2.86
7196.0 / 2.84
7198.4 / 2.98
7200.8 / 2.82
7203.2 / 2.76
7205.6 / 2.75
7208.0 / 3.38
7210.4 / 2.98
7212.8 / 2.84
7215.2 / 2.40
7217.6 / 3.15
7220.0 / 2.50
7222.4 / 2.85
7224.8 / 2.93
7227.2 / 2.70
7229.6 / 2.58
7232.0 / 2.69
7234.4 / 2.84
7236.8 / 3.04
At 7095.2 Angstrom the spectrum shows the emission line Halpha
